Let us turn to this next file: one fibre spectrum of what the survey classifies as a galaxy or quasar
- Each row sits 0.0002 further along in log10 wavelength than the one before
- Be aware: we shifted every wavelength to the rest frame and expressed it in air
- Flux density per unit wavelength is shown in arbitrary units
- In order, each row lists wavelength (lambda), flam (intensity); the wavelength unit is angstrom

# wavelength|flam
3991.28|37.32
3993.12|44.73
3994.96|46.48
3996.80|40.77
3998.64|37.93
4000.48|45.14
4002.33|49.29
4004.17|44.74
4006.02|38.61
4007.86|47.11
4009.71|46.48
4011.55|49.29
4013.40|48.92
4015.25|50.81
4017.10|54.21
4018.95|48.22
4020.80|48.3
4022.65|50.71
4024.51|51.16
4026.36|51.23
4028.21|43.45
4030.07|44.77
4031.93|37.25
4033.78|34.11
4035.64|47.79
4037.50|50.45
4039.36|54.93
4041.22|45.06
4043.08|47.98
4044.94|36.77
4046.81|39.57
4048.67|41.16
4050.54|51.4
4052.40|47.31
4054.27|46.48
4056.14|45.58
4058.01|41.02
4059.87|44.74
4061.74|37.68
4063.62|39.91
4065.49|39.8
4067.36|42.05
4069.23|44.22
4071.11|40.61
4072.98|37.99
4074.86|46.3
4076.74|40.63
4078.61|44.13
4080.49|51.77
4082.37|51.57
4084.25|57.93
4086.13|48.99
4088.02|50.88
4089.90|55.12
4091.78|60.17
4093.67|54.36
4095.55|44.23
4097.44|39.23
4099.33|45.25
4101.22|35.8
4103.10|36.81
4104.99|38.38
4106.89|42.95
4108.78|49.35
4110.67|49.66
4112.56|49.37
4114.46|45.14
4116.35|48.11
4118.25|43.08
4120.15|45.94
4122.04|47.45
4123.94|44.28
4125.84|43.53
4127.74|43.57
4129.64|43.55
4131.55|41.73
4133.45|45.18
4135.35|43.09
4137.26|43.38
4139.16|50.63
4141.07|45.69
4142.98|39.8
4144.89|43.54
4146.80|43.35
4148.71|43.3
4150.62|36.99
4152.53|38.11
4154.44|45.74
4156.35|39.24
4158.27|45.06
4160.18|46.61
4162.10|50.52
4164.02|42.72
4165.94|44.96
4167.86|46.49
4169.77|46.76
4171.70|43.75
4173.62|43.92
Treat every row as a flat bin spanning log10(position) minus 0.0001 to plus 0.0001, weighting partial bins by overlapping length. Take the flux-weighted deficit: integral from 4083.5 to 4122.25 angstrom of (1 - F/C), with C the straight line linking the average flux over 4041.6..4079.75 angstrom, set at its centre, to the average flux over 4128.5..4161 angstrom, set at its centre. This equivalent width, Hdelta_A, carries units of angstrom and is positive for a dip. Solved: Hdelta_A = -3.6 angstrom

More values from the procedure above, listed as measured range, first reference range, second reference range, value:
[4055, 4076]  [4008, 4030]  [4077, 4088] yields 3.40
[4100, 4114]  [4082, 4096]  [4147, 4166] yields 2.00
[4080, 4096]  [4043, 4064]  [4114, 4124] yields -3.05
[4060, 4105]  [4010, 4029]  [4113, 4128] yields 1.56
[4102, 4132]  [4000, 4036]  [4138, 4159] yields -0.56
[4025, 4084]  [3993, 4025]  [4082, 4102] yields 4.79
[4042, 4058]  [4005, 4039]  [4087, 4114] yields 0.84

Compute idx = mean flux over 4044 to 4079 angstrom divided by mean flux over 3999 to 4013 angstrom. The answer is 0.9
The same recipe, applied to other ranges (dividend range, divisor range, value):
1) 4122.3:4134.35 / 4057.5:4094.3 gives 0.94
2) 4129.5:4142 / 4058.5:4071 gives 1.08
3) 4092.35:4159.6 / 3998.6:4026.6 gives 0.92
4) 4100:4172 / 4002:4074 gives 0.98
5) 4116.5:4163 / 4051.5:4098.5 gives 0.95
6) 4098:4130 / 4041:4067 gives 1.03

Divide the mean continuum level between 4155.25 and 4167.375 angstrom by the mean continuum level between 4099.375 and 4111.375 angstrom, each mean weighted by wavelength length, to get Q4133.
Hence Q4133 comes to 1.1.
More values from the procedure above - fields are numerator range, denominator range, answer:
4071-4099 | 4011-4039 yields 1.02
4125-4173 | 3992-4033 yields 0.95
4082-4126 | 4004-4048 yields 1.01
